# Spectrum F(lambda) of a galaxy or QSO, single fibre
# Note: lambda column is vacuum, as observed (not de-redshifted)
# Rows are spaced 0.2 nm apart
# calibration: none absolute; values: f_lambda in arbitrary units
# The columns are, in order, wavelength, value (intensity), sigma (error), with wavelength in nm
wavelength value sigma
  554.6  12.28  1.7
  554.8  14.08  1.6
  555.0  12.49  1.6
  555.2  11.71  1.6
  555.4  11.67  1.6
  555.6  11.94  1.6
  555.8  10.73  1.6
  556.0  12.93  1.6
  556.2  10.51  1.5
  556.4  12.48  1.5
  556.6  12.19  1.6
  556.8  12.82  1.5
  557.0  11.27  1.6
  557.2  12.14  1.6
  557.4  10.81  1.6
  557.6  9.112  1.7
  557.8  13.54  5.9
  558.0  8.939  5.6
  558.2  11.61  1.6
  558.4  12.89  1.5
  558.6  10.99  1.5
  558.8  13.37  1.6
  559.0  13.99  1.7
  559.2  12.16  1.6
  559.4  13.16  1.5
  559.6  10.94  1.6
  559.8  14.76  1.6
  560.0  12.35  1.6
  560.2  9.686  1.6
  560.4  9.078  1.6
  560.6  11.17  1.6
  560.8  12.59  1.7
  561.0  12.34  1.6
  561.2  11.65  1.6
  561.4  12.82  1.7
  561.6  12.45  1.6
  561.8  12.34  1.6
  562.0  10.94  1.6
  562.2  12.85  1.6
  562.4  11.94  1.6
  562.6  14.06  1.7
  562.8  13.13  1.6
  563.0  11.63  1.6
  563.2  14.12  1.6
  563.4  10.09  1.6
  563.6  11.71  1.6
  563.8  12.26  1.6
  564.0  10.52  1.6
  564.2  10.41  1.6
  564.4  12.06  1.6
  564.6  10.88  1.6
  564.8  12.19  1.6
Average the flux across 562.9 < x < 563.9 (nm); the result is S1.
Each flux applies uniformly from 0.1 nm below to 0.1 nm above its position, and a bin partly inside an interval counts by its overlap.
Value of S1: 12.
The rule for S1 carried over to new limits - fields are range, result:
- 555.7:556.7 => 11.8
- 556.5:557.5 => 11.8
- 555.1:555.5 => 11.7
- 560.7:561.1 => 12.5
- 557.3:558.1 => 10.6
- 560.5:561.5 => 12.1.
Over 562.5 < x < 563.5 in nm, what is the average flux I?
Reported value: 12.6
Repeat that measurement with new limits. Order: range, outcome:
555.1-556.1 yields 11.8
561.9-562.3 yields 11.9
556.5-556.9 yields 12.5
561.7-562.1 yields 11.6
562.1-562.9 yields 13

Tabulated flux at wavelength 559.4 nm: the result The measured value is 13.16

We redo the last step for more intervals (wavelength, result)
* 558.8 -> 13.37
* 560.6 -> 11.17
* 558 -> 8.939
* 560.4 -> 9.078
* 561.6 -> 12.45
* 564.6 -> 10.88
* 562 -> 10.94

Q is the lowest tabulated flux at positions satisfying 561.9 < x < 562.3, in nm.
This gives 10.94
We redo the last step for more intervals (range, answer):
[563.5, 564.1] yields 10.52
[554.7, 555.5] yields 11.67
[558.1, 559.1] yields 10.99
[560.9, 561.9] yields 11.65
